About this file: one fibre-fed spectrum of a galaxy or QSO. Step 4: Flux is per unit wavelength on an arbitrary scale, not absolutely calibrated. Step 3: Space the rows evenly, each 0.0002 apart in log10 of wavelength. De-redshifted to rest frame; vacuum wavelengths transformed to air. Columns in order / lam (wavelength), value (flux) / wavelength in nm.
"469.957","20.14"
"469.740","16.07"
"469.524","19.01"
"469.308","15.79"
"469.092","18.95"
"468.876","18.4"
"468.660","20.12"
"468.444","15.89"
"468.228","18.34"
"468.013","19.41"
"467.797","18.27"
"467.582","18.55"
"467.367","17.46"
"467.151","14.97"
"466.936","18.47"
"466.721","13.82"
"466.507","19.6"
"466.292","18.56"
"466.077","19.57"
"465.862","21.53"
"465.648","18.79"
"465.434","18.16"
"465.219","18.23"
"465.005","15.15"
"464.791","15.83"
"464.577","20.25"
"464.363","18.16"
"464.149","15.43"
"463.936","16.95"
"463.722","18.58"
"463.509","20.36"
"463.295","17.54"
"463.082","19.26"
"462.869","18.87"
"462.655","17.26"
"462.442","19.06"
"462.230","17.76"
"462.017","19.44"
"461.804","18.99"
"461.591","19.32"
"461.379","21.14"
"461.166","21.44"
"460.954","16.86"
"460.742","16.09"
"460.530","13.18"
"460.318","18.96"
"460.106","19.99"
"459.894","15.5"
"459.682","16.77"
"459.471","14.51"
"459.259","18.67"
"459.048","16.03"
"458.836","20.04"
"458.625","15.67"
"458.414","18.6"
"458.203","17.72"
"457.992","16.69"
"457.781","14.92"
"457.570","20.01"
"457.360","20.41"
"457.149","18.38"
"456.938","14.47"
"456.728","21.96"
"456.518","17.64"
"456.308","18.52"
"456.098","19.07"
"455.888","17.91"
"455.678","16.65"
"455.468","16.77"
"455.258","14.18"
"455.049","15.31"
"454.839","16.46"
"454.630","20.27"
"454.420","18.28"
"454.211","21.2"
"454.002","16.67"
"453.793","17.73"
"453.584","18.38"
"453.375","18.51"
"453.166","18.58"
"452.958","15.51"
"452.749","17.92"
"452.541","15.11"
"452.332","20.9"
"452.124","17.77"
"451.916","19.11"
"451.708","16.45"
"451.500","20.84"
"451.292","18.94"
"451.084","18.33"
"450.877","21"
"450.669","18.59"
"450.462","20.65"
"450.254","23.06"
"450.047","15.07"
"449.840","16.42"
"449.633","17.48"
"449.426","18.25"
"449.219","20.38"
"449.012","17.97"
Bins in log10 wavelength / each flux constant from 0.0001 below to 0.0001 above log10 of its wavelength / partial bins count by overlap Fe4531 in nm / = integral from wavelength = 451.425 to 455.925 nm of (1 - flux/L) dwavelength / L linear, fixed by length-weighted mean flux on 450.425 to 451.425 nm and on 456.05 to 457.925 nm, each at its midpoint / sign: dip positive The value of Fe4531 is 0.292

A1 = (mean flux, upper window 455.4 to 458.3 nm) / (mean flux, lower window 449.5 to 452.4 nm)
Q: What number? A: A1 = 0.95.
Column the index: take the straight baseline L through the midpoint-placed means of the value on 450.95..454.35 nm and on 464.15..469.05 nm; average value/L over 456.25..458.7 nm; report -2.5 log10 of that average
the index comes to 0.02 mag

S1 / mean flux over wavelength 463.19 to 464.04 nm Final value 18.4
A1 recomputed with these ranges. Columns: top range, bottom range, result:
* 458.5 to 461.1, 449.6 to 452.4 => 0.90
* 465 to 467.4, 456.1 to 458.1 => 0.99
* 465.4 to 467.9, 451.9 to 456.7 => 1.02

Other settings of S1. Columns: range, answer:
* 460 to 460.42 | 19.5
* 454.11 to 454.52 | 19.8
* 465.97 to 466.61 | 19.2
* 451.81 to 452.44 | 19.2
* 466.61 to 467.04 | 16.2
